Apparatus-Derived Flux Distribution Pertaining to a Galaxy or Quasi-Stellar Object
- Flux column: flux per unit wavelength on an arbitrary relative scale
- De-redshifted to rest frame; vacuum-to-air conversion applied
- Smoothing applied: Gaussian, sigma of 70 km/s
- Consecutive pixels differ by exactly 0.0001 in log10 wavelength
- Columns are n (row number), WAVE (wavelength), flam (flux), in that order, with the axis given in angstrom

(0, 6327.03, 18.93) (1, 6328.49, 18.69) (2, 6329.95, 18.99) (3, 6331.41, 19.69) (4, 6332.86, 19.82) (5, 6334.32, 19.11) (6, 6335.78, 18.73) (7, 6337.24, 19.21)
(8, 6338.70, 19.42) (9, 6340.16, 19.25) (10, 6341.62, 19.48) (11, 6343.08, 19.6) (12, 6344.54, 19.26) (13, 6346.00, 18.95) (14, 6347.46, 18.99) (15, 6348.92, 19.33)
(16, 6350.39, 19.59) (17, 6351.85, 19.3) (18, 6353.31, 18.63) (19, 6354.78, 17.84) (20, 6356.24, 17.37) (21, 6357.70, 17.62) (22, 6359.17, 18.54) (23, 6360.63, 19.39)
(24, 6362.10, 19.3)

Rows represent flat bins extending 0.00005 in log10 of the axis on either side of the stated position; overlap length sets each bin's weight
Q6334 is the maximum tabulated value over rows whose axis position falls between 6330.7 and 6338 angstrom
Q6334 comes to 19.82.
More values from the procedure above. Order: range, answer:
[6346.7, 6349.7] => 19.33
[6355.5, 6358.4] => 17.62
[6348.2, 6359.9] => 19.59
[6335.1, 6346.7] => 19.6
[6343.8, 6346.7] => 19.26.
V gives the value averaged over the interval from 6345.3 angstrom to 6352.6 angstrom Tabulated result 19.2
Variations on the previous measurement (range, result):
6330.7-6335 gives 19.6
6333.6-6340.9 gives 19.1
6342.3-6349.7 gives 19.2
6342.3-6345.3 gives 19.4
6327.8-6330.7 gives 18.8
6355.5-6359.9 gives 17.9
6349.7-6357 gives 18.5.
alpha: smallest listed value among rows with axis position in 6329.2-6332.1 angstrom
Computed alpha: 18.99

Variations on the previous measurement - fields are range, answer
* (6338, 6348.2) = 18.95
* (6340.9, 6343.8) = 19.48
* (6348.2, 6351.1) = 19.33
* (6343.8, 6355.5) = 17.84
